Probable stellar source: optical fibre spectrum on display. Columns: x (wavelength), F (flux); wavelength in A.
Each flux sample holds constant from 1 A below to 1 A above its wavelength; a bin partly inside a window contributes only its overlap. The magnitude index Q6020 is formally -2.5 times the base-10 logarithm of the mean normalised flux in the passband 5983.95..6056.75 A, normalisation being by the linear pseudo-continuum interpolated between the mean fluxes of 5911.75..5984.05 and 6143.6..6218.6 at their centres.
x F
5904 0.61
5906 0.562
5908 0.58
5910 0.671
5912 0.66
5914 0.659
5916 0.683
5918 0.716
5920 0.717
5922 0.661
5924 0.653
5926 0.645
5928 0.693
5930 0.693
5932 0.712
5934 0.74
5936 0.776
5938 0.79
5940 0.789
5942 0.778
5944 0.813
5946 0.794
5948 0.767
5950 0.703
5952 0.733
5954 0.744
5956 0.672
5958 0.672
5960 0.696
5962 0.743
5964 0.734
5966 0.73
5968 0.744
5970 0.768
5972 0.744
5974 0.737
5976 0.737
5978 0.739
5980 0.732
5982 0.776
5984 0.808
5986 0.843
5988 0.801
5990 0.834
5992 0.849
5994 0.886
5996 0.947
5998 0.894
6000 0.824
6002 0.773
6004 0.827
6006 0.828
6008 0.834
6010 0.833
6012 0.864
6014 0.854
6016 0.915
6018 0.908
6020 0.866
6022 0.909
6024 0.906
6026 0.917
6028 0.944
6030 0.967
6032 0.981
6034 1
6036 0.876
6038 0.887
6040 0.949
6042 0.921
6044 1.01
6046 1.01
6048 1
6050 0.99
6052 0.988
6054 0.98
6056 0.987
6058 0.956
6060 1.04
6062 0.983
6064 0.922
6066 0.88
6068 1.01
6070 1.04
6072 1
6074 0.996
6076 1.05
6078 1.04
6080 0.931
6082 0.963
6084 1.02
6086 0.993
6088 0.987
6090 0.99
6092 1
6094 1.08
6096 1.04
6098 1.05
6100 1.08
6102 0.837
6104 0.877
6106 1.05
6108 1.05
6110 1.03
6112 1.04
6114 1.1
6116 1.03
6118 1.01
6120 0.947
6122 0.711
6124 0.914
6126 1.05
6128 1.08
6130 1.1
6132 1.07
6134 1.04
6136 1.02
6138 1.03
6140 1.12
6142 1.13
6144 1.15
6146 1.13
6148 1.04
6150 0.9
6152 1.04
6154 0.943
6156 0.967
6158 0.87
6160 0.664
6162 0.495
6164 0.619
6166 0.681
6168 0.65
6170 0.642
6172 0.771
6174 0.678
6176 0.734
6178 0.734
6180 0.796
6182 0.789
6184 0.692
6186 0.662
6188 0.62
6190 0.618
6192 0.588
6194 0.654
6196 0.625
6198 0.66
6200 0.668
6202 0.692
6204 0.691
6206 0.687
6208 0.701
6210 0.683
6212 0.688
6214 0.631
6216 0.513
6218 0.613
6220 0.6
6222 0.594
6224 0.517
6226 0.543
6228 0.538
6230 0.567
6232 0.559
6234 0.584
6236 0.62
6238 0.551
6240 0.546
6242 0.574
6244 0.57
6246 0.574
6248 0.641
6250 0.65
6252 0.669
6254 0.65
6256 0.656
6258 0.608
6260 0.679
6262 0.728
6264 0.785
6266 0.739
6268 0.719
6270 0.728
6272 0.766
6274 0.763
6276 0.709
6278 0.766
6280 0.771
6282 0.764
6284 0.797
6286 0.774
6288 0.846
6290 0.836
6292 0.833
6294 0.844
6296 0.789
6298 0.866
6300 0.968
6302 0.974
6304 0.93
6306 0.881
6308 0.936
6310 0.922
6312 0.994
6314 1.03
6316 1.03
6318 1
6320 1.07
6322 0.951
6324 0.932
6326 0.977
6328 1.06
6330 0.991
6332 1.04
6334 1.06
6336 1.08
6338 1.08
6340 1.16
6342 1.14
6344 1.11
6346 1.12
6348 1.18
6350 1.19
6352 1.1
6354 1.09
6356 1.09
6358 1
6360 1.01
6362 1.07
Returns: -0.23 mag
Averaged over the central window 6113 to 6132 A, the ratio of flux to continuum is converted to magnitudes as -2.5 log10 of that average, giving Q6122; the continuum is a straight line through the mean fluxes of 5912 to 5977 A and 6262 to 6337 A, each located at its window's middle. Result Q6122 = -0.23 mag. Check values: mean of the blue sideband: 0.725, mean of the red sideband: 0.888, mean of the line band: 0.998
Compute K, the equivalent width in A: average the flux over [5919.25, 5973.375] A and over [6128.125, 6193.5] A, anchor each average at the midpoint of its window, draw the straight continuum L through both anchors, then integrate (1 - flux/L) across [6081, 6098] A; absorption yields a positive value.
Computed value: -4.31 A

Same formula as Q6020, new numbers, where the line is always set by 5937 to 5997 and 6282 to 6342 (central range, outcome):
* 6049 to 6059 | -0.20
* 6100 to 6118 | -0.19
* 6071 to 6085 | -0.20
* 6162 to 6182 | 0.26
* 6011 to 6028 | -0.12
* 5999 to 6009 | -0.04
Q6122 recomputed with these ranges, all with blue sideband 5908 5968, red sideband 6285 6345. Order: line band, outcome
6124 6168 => -0.12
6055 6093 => -0.22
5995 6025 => -0.13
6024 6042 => -0.20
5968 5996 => -0.07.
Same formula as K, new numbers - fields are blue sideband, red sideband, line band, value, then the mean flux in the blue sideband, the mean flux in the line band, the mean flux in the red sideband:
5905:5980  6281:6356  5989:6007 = -2.31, 0.715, 0.851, 0.984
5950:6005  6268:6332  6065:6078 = -3.07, 0.776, 0.999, 0.887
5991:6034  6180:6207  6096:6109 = -3.62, 0.885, 0.994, 0.67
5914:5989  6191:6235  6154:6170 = -1.90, 0.736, 0.717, 0.618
